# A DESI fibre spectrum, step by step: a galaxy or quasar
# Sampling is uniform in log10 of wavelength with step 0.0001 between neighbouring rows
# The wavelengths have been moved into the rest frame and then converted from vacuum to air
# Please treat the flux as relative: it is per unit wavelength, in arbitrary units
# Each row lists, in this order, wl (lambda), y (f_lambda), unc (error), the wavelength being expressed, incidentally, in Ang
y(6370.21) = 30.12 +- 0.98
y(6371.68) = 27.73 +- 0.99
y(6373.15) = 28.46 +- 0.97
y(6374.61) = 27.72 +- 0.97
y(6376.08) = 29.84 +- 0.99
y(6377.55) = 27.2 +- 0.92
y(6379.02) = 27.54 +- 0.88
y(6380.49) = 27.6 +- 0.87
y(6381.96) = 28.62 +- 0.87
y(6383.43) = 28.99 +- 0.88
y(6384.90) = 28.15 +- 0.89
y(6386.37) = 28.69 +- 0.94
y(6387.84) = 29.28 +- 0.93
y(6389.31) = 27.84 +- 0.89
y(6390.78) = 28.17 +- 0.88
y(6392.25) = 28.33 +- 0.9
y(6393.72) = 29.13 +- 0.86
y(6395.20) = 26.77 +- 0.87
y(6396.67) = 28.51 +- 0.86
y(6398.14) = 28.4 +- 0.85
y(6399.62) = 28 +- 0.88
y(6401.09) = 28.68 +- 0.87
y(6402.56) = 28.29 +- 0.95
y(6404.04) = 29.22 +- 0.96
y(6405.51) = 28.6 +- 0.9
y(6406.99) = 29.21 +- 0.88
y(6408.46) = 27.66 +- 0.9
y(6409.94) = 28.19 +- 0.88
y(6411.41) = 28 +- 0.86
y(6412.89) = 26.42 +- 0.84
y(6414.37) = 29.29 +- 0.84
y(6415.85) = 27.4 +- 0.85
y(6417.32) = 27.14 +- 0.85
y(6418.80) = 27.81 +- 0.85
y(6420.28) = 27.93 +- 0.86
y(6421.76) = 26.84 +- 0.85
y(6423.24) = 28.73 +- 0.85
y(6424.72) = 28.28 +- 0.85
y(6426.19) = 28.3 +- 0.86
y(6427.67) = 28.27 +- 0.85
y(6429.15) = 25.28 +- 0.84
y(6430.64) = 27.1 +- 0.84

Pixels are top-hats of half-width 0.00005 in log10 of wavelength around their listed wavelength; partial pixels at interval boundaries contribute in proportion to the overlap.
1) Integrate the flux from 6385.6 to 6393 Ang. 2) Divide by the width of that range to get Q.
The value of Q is 28.5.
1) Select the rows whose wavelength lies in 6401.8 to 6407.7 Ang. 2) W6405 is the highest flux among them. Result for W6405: 29.22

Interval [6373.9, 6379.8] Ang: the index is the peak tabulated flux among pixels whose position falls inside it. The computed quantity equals 29.84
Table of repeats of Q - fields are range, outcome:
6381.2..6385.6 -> 28.6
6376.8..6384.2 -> 28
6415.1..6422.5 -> 27.4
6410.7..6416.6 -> 27.8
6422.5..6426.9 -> 28.5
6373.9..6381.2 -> 28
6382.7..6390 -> 28.6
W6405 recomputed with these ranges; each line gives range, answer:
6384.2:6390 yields 29.28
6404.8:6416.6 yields 29.29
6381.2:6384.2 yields 28.99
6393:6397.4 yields 29.13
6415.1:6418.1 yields 27.4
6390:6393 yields 28.33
